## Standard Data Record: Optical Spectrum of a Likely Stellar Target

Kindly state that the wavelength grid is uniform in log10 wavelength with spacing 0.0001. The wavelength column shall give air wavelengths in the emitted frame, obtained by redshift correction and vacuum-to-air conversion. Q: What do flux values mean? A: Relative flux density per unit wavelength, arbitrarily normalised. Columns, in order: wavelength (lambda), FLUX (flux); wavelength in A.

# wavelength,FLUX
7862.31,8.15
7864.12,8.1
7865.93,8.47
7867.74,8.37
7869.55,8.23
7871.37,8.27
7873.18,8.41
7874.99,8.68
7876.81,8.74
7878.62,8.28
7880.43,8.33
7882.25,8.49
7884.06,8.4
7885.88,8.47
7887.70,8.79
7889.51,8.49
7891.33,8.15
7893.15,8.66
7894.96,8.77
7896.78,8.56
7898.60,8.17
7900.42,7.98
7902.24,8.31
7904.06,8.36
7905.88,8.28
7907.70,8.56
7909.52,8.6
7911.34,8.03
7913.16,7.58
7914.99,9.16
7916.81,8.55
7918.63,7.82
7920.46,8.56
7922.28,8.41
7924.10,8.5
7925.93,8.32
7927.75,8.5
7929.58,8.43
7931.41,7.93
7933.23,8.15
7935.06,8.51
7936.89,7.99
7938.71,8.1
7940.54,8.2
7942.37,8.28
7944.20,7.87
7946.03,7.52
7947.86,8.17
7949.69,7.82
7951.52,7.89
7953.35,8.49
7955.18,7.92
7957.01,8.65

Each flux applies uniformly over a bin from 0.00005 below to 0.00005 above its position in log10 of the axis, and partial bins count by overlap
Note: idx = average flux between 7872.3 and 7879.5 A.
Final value 8.53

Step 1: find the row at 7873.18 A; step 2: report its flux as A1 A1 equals 8.41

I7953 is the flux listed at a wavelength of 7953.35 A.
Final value 8.49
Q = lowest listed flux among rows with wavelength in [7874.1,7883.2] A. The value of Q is 8.28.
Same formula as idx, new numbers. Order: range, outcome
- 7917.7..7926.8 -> 8.32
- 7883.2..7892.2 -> 8.46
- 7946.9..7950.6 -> 7.99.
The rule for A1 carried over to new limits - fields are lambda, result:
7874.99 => 8.68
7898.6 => 8.17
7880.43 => 8.33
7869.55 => 8.23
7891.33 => 8.15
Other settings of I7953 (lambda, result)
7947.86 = 8.17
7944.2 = 7.87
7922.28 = 8.41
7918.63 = 7.82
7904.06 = 8.36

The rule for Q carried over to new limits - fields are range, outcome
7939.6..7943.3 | 8.2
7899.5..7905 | 7.98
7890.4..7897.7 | 8.15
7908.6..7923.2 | 7.58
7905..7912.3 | 8.03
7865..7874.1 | 8.23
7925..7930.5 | 8.32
